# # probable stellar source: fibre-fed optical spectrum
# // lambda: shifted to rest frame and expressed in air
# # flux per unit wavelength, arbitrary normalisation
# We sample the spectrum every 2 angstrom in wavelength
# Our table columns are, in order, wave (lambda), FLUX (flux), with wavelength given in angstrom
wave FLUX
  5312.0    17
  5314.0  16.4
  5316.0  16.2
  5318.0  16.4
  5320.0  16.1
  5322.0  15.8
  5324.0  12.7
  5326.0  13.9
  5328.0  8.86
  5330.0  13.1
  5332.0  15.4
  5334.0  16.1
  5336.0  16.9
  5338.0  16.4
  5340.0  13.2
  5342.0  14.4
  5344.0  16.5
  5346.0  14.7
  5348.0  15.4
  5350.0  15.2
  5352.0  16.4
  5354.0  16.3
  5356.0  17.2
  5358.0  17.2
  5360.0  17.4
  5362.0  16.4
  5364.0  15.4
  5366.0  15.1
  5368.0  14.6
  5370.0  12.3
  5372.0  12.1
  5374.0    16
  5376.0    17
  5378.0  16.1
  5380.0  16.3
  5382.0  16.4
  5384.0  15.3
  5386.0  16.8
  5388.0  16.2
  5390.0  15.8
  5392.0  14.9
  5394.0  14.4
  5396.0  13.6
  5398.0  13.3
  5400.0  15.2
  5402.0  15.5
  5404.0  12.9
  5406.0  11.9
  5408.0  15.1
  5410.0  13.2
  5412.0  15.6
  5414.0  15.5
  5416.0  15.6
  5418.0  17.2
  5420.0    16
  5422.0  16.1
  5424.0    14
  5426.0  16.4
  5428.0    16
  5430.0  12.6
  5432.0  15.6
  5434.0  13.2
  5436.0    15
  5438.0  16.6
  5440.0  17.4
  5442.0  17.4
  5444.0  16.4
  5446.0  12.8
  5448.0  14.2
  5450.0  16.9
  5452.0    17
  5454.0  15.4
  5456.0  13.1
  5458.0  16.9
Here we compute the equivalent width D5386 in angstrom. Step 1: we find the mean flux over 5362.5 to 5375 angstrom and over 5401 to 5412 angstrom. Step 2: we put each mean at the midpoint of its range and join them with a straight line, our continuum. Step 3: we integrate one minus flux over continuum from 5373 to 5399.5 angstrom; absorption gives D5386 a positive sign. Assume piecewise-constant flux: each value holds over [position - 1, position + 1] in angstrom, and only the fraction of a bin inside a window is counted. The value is -2.6 angstrom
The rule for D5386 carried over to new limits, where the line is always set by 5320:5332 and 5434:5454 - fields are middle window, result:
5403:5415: 0.8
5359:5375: -0.8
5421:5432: 0.3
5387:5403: -0.1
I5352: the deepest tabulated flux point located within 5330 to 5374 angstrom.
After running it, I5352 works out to 12.1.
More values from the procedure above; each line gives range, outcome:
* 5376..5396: 13.6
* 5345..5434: 11.9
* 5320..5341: 8.86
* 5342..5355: 14.4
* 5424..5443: 12.6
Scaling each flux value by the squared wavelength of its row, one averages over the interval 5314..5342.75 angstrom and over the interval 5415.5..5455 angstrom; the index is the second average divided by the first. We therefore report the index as 1.10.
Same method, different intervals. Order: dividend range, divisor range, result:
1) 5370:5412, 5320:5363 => 0.99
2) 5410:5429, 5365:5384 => 1.06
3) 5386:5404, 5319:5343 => 1.06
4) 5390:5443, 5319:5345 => 1.06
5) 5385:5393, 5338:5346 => 1.09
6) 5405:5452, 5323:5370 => 1.04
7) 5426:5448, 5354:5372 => 1.01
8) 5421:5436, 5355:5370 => 0.96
